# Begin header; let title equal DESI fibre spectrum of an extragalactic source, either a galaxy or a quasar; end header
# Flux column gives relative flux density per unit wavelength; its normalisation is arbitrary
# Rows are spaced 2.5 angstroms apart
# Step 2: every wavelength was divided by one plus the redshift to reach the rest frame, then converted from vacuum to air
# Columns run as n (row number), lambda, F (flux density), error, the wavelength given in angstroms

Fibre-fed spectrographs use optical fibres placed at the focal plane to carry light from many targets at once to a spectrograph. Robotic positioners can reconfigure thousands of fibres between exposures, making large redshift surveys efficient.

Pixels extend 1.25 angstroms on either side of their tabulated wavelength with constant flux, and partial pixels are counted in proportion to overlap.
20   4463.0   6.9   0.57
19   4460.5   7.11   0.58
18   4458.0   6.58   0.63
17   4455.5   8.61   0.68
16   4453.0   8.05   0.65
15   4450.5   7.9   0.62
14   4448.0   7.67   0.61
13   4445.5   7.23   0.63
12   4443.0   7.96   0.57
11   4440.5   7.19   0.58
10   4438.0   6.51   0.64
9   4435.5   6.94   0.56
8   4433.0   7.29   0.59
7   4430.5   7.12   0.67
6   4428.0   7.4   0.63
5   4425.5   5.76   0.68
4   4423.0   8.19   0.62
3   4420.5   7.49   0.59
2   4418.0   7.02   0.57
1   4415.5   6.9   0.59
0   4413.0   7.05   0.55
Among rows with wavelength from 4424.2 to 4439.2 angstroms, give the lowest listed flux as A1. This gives 5.76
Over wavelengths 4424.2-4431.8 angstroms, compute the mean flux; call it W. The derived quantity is 6.77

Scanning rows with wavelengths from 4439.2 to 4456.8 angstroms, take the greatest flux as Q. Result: 8.61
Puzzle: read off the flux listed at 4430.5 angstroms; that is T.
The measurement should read 7.12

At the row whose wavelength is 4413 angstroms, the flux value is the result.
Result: 7.05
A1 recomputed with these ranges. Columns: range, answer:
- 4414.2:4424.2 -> 6.9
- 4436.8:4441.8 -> 6.51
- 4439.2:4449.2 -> 7.19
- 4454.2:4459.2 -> 6.58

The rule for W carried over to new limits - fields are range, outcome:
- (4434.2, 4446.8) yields 7.17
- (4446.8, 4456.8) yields 8.05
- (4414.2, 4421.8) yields 7.14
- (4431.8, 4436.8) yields 7.11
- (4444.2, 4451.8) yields 7.61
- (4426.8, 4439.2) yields 7.05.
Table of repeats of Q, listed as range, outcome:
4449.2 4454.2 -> 8.05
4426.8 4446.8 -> 7.96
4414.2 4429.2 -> 8.19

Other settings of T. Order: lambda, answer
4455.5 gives 8.61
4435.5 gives 6.94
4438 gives 6.51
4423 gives 8.19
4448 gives 7.67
